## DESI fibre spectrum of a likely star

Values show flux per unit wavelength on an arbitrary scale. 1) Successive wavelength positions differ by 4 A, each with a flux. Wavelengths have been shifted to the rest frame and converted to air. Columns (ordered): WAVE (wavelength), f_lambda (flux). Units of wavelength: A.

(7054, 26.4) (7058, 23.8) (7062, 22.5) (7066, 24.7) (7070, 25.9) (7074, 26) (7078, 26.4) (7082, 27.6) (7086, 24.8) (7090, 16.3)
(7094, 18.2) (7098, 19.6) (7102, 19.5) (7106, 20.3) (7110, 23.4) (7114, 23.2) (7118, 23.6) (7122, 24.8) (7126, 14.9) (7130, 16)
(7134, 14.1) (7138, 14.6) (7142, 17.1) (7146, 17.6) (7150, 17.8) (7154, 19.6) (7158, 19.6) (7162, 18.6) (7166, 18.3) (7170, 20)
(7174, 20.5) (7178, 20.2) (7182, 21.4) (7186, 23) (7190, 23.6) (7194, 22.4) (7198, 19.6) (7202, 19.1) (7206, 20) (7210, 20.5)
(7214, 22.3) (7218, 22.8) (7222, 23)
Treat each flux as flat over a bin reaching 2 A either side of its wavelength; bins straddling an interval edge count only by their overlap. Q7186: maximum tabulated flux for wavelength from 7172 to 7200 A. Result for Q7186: 23.6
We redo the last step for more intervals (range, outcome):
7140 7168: 19.6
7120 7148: 24.8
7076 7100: 27.6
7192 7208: 22.4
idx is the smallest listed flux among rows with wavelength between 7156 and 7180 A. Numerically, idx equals 18.3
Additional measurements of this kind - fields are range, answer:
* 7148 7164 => 17.8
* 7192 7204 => 19.1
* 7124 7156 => 14.1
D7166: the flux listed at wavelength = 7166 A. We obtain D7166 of 18.3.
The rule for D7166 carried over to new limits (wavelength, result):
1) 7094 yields 18.2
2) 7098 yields 19.6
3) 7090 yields 16.3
